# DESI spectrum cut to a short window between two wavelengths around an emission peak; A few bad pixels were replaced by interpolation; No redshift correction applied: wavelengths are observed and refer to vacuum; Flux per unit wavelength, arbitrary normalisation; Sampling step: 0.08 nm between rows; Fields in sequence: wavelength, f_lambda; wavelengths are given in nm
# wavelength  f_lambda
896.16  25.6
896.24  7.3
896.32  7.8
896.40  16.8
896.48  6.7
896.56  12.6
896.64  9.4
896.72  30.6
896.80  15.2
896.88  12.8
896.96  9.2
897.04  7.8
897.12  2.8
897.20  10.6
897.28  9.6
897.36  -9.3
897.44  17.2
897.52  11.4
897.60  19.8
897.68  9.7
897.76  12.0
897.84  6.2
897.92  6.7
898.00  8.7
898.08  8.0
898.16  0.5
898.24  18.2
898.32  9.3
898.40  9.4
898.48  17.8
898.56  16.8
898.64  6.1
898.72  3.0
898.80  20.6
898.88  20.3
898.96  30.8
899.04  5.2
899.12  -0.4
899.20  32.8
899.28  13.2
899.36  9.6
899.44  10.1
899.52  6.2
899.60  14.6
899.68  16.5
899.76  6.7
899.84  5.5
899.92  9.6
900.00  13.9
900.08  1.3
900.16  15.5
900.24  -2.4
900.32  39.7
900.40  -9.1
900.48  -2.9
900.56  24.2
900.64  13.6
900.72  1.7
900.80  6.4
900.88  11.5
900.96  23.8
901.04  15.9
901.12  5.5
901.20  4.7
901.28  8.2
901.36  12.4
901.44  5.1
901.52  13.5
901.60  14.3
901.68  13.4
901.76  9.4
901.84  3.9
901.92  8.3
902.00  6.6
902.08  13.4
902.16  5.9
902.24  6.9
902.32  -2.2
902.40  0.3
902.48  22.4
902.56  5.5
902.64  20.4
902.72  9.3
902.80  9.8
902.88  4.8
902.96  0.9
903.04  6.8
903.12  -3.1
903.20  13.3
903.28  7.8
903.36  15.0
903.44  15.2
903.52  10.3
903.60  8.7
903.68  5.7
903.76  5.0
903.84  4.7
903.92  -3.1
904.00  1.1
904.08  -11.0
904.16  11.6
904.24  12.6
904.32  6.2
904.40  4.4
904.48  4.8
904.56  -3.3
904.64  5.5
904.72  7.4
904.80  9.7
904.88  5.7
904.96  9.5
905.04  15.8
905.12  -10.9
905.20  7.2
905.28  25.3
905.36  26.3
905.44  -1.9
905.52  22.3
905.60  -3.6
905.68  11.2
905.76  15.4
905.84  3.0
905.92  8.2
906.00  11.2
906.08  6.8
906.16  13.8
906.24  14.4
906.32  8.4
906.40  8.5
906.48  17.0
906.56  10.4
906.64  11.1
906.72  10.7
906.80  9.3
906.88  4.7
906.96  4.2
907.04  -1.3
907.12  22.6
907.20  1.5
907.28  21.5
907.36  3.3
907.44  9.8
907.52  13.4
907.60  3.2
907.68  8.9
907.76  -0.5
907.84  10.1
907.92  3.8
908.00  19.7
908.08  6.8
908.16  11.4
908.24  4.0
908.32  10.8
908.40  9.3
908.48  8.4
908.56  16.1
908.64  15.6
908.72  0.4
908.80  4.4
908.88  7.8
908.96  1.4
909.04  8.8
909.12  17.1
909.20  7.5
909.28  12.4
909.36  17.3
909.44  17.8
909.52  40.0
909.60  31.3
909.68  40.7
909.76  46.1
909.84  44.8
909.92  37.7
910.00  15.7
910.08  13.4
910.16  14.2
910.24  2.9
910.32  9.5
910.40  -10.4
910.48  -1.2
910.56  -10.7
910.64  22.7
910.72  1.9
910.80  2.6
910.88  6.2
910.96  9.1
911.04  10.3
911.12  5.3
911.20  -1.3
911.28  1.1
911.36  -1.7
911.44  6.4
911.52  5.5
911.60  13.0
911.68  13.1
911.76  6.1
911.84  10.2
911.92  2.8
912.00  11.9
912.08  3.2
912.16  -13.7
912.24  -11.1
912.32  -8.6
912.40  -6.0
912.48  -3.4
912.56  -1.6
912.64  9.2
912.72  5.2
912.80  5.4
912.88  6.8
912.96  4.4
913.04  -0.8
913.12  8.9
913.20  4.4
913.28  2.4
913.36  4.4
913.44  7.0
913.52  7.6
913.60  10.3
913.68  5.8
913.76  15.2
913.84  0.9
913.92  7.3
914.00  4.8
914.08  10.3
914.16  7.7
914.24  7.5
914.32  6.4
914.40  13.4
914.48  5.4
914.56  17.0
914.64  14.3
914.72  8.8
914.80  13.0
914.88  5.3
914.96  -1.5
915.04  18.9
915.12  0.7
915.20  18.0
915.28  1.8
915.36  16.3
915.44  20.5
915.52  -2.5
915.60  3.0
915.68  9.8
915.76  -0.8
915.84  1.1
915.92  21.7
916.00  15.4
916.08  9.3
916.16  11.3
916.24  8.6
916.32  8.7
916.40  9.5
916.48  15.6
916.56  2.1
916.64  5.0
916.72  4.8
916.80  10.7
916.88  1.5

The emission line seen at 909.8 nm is H-beta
